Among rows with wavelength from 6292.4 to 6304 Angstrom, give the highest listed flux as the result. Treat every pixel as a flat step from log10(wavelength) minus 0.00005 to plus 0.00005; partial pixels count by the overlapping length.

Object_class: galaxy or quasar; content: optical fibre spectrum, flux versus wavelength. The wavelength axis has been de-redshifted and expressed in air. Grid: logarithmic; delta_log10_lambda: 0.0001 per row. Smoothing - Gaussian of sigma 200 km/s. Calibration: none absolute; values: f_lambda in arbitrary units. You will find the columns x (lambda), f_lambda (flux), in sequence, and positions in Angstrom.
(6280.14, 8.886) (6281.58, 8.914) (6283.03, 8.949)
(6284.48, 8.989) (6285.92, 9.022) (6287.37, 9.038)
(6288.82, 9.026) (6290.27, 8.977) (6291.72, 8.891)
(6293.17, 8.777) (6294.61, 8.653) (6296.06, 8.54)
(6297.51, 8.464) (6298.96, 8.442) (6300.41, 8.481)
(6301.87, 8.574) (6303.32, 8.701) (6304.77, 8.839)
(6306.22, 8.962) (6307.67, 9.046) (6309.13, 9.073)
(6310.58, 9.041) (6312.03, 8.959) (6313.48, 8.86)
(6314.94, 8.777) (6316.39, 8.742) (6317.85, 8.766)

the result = 8.777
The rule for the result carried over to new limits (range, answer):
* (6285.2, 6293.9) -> 9.038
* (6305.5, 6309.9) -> 9.073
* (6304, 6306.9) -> 8.962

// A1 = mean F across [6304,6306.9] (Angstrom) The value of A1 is 8.91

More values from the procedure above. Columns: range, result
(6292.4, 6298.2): 8.62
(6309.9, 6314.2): 8.97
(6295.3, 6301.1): 8.48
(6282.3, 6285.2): 8.96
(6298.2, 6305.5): 8.6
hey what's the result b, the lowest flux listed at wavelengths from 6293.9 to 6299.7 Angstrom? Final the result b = 8.442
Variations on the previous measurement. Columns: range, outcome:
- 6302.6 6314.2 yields 8.701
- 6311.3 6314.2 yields 8.86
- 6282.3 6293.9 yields 8.777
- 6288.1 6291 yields 8.977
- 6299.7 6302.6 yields 8.481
